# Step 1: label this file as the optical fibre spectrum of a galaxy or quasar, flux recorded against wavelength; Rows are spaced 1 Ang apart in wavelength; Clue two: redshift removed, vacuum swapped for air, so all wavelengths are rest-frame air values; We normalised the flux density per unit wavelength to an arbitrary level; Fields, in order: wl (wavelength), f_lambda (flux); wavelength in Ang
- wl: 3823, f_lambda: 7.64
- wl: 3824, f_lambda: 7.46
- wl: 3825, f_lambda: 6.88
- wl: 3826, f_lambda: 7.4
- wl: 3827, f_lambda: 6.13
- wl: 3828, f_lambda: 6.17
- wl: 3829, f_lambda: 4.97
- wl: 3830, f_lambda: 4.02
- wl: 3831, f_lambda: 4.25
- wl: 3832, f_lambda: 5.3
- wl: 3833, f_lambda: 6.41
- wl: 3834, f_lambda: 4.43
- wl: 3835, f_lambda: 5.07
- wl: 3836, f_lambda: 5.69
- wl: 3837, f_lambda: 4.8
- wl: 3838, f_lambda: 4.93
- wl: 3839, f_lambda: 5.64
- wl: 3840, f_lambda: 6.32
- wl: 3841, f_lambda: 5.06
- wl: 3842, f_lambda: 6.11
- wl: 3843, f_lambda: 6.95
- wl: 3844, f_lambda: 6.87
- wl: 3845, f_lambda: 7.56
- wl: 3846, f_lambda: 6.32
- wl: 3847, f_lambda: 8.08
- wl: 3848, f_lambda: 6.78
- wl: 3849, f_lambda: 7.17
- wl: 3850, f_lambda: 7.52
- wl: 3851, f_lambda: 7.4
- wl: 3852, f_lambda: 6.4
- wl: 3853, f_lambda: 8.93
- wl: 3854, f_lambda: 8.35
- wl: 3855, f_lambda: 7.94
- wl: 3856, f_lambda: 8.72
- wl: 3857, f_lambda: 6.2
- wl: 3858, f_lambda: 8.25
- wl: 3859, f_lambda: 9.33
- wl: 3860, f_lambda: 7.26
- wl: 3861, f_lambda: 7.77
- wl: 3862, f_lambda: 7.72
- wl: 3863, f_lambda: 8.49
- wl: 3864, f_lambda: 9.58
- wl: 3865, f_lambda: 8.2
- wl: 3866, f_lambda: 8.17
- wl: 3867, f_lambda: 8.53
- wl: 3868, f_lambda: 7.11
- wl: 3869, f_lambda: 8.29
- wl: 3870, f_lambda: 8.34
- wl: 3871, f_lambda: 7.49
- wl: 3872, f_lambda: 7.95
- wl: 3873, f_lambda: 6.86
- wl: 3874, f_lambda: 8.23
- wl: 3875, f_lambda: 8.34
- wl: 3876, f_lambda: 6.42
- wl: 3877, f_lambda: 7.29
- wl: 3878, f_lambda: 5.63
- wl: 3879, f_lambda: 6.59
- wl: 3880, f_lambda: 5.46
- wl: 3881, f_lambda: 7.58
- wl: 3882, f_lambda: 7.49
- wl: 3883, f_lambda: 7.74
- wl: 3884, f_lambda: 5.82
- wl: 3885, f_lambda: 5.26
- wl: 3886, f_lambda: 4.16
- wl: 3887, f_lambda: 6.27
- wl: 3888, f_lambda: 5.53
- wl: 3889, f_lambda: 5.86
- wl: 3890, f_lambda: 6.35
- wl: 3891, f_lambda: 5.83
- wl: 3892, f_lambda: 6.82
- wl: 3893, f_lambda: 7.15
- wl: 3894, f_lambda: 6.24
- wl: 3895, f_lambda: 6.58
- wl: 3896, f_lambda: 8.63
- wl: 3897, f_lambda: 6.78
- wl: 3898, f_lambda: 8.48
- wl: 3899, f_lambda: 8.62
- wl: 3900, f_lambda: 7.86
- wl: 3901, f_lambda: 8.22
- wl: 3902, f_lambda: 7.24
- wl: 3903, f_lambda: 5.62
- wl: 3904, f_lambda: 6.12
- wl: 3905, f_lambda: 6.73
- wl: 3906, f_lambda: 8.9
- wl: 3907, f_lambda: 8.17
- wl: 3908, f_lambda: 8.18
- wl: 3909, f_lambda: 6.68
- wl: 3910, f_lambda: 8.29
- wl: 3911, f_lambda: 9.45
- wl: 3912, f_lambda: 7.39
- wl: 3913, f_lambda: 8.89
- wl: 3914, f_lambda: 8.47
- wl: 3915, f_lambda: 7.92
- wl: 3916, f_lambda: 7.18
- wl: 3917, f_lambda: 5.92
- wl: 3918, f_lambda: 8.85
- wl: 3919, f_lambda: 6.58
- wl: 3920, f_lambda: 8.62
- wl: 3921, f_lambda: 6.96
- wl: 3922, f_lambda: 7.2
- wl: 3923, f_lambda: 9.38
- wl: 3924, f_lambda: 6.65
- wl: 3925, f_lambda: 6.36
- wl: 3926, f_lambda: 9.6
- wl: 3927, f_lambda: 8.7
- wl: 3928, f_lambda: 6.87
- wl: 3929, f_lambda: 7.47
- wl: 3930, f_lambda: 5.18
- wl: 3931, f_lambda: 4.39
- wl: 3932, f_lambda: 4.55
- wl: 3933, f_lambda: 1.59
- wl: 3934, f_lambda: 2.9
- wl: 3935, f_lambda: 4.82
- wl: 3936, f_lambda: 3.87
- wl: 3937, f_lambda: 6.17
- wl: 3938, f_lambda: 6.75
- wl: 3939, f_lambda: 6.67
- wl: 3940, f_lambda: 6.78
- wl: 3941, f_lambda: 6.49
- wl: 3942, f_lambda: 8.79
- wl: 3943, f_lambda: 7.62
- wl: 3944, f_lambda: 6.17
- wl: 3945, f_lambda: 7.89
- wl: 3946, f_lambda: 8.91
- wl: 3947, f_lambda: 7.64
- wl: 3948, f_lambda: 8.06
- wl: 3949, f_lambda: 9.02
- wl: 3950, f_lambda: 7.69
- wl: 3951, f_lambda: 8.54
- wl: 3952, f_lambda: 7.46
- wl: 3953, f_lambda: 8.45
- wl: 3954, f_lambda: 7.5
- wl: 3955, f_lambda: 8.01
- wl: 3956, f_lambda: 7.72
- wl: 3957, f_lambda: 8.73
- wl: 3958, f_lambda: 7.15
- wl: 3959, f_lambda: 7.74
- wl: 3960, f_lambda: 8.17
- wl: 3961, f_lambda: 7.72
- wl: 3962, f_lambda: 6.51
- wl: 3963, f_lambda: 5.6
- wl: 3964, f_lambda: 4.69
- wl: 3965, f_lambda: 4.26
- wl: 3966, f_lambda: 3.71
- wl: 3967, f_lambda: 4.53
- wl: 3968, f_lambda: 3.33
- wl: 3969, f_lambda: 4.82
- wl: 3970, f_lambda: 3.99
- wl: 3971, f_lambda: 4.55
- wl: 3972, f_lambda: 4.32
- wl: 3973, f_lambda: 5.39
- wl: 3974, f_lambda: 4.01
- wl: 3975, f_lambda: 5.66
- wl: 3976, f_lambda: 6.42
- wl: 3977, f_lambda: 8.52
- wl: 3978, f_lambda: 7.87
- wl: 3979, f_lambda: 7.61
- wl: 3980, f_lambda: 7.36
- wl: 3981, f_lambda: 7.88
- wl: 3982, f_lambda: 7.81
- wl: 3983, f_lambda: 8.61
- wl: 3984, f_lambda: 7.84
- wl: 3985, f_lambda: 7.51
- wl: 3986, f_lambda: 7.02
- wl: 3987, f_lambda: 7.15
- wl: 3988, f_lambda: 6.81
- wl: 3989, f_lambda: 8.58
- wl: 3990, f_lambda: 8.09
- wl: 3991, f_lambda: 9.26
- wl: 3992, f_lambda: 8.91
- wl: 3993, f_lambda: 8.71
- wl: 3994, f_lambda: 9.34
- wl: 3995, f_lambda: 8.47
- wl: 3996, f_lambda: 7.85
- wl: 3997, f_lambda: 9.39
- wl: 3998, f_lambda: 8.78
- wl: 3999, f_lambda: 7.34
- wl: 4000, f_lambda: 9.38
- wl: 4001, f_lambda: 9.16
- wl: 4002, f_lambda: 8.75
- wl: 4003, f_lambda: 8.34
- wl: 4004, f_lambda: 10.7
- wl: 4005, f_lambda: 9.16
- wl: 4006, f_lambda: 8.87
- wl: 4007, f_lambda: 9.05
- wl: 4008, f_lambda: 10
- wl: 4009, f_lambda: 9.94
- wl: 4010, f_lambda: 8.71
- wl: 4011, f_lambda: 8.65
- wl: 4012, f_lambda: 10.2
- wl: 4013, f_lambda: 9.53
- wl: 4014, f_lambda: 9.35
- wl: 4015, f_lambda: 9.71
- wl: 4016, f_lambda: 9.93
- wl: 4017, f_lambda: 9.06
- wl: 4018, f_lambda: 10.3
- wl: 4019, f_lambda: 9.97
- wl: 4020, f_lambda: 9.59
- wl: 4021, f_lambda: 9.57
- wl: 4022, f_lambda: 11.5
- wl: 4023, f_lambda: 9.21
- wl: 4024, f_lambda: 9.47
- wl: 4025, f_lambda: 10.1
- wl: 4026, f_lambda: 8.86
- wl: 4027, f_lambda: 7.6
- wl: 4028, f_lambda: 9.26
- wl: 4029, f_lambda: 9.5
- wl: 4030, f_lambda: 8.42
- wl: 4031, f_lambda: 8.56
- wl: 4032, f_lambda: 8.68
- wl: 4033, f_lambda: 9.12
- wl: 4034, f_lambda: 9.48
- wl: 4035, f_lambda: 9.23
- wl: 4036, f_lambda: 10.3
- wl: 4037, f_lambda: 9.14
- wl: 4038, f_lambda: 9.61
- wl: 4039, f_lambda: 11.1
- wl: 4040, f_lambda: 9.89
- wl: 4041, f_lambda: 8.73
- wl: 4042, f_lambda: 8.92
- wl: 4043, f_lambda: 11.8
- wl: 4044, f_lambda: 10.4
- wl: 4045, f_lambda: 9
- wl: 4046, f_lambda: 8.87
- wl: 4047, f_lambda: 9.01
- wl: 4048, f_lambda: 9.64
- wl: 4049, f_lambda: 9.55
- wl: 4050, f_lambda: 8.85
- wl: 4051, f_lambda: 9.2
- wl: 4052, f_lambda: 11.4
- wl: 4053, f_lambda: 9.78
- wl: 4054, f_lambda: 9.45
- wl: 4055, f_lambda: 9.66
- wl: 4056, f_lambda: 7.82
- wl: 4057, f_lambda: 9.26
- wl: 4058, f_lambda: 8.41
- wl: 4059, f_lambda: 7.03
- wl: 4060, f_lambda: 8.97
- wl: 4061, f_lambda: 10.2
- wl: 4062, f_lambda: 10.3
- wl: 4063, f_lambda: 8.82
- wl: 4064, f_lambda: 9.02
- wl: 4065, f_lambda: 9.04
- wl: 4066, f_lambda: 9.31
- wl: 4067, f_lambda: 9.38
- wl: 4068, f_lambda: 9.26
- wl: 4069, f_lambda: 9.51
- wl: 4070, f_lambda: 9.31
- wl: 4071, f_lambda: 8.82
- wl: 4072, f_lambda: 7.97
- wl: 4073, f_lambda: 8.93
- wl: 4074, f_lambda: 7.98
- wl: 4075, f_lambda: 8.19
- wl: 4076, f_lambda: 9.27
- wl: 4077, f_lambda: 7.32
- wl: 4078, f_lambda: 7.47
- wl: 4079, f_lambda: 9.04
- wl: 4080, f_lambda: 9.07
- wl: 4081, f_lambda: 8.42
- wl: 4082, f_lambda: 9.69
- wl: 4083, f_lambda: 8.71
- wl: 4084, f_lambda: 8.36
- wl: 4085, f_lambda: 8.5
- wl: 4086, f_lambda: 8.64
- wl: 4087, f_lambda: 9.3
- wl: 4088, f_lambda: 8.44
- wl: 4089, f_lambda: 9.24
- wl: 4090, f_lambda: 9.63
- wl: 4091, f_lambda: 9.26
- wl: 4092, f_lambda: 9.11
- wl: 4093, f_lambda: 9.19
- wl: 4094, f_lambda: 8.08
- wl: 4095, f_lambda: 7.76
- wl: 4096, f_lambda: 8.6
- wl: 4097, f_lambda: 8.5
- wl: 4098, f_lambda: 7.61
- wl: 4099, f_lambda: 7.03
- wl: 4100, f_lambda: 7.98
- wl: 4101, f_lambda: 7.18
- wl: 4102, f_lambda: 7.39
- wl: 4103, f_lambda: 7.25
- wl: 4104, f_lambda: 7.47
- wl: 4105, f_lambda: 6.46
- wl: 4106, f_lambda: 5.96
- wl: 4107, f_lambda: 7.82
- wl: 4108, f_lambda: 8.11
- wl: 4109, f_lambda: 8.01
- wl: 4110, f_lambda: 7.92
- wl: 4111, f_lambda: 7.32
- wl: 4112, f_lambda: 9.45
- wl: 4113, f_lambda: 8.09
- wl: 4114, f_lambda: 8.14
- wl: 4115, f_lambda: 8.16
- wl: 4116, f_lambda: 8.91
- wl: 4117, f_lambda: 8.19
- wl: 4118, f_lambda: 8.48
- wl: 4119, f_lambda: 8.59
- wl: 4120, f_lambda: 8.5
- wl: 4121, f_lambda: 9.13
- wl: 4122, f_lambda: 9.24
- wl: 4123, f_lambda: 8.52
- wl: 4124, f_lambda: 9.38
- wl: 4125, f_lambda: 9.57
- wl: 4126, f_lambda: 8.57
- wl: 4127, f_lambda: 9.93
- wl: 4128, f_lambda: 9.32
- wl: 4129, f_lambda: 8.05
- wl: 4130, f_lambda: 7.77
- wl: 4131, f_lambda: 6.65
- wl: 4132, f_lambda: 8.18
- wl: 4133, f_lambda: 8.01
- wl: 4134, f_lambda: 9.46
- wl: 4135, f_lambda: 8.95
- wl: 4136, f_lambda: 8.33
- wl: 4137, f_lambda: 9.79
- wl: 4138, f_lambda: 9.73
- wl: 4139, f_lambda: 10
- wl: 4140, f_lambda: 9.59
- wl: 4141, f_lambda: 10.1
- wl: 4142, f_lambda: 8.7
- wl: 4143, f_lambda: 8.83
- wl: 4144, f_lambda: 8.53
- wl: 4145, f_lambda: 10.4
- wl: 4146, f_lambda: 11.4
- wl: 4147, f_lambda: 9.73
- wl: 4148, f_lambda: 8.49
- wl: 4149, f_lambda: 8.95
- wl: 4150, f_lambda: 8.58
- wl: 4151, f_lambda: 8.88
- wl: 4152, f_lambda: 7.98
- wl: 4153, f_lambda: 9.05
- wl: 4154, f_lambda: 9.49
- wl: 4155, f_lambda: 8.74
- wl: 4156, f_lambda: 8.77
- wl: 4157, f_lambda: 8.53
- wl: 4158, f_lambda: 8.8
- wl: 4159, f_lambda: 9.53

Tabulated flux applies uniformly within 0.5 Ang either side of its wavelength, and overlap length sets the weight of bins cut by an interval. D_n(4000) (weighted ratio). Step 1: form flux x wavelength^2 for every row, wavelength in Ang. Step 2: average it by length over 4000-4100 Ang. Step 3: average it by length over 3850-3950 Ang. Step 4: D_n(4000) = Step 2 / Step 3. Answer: 1.37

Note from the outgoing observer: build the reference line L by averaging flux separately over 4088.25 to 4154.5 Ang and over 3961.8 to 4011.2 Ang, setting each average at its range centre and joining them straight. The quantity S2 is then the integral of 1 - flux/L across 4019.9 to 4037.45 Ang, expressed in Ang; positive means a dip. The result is -3.5 Ang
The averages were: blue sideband 7.38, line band 9.3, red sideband 8.59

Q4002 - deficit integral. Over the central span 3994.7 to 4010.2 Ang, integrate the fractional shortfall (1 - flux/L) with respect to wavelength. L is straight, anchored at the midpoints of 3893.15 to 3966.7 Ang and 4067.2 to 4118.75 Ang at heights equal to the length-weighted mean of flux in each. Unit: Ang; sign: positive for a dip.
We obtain -2.7 Ang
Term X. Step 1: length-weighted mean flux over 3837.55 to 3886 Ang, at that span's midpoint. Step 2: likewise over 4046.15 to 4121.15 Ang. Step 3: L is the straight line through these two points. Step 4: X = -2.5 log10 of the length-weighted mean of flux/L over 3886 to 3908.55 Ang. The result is 0.07 mag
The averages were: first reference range 7.27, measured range 7.03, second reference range 8.6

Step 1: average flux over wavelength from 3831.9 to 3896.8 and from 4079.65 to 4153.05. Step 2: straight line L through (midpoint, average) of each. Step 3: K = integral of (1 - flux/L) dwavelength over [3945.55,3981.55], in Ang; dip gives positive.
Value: 4.46 Ang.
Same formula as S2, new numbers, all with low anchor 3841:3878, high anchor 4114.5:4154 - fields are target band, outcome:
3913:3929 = 0.42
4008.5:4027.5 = -2.61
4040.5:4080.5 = -2.37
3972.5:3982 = 1.61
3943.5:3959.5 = 0.30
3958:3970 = 3.80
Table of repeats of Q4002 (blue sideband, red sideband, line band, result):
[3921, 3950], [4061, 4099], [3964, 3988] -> 4.0 Ang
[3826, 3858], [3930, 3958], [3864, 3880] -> -2.6 Ang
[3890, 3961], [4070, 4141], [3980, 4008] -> -2.8 Ang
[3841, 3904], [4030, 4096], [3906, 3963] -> 4.4 Ang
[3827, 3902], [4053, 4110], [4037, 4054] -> -3.0 Ang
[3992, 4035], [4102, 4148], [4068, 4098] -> 0.5 Ang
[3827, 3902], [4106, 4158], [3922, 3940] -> 3.2 Ang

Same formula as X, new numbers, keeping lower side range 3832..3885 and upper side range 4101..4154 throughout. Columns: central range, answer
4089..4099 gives -0.021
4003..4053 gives -0.181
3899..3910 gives -0.015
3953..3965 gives 0.075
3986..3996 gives -0.057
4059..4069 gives -0.124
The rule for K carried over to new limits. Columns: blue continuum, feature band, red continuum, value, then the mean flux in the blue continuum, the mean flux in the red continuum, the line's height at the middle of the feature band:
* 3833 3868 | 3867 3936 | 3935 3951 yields 1.8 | 7.12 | 7.2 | 7.17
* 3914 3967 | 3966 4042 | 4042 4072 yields -1.0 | 6.88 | 9.32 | 8.21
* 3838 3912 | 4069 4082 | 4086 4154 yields -0.3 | 7.25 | 8.59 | 8.34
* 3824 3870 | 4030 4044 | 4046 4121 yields -2.2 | 6.9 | 8.6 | 8.26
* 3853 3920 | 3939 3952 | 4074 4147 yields 0.0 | 7.42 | 8.56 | 7.72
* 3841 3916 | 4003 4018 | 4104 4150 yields -2.6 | 7.36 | 8.68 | 8.06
